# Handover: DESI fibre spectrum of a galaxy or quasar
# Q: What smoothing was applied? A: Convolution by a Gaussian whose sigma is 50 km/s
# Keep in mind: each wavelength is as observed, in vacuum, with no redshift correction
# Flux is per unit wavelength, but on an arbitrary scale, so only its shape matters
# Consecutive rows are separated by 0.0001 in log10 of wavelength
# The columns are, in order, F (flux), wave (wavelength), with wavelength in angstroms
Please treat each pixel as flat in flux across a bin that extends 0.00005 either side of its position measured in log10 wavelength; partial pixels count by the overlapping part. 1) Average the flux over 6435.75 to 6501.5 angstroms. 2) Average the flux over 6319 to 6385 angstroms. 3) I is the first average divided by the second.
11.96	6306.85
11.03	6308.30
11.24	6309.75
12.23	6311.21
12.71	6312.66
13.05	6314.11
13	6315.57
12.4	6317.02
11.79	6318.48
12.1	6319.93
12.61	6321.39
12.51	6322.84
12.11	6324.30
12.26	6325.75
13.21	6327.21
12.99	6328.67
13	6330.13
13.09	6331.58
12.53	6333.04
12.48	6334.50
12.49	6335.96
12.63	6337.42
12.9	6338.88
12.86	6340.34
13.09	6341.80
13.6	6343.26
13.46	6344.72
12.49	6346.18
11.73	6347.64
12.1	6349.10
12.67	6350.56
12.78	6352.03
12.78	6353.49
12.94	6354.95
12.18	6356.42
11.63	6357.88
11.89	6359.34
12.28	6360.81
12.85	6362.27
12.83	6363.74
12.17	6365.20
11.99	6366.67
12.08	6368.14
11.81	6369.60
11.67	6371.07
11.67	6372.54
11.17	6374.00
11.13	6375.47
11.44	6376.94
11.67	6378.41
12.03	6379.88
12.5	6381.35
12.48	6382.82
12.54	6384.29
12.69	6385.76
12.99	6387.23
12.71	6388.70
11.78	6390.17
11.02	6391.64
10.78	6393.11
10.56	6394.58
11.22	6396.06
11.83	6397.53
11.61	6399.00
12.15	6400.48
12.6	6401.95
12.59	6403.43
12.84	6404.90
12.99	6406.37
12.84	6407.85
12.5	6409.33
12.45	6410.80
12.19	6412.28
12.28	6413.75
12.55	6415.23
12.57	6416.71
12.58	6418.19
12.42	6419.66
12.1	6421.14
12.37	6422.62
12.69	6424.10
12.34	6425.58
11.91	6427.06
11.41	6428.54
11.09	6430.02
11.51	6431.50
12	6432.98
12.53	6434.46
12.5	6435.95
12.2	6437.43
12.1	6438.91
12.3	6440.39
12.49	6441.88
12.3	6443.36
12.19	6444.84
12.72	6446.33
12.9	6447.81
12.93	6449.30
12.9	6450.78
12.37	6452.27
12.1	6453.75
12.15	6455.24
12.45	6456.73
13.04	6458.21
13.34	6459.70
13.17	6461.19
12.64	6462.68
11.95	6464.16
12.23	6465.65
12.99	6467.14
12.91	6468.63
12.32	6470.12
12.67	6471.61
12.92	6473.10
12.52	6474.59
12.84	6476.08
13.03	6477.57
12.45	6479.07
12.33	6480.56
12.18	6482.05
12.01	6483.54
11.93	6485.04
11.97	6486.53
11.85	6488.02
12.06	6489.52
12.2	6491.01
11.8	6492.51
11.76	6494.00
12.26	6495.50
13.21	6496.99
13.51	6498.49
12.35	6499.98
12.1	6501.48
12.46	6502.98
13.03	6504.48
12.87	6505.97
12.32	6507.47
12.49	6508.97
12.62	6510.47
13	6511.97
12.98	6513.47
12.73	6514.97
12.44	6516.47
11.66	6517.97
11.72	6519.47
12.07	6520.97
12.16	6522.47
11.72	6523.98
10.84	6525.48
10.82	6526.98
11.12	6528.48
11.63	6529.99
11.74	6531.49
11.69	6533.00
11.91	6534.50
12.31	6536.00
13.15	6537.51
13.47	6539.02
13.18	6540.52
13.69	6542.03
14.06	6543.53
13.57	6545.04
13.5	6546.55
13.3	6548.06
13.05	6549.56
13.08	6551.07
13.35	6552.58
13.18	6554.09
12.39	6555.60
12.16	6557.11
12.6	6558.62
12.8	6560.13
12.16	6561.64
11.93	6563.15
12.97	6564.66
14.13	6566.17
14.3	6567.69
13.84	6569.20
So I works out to 1.01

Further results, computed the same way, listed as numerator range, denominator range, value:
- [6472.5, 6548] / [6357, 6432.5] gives 1.03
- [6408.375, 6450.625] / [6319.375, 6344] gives 0.97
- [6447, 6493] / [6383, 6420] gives 1.02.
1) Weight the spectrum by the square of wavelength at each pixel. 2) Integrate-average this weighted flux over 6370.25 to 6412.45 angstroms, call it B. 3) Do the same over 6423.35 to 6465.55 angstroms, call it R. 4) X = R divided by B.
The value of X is 1.05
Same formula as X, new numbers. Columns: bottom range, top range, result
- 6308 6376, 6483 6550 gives 1.06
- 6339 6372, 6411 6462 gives 1.02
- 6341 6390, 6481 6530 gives 1.03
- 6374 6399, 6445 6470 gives 1.10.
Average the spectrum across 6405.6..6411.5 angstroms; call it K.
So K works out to 12.7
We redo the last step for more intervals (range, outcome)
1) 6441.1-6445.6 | 12.3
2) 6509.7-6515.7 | 12.8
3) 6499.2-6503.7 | 12.3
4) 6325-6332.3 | 12.9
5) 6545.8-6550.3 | 13.3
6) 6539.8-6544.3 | 13.6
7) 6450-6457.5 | 12.4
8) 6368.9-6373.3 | 11.7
